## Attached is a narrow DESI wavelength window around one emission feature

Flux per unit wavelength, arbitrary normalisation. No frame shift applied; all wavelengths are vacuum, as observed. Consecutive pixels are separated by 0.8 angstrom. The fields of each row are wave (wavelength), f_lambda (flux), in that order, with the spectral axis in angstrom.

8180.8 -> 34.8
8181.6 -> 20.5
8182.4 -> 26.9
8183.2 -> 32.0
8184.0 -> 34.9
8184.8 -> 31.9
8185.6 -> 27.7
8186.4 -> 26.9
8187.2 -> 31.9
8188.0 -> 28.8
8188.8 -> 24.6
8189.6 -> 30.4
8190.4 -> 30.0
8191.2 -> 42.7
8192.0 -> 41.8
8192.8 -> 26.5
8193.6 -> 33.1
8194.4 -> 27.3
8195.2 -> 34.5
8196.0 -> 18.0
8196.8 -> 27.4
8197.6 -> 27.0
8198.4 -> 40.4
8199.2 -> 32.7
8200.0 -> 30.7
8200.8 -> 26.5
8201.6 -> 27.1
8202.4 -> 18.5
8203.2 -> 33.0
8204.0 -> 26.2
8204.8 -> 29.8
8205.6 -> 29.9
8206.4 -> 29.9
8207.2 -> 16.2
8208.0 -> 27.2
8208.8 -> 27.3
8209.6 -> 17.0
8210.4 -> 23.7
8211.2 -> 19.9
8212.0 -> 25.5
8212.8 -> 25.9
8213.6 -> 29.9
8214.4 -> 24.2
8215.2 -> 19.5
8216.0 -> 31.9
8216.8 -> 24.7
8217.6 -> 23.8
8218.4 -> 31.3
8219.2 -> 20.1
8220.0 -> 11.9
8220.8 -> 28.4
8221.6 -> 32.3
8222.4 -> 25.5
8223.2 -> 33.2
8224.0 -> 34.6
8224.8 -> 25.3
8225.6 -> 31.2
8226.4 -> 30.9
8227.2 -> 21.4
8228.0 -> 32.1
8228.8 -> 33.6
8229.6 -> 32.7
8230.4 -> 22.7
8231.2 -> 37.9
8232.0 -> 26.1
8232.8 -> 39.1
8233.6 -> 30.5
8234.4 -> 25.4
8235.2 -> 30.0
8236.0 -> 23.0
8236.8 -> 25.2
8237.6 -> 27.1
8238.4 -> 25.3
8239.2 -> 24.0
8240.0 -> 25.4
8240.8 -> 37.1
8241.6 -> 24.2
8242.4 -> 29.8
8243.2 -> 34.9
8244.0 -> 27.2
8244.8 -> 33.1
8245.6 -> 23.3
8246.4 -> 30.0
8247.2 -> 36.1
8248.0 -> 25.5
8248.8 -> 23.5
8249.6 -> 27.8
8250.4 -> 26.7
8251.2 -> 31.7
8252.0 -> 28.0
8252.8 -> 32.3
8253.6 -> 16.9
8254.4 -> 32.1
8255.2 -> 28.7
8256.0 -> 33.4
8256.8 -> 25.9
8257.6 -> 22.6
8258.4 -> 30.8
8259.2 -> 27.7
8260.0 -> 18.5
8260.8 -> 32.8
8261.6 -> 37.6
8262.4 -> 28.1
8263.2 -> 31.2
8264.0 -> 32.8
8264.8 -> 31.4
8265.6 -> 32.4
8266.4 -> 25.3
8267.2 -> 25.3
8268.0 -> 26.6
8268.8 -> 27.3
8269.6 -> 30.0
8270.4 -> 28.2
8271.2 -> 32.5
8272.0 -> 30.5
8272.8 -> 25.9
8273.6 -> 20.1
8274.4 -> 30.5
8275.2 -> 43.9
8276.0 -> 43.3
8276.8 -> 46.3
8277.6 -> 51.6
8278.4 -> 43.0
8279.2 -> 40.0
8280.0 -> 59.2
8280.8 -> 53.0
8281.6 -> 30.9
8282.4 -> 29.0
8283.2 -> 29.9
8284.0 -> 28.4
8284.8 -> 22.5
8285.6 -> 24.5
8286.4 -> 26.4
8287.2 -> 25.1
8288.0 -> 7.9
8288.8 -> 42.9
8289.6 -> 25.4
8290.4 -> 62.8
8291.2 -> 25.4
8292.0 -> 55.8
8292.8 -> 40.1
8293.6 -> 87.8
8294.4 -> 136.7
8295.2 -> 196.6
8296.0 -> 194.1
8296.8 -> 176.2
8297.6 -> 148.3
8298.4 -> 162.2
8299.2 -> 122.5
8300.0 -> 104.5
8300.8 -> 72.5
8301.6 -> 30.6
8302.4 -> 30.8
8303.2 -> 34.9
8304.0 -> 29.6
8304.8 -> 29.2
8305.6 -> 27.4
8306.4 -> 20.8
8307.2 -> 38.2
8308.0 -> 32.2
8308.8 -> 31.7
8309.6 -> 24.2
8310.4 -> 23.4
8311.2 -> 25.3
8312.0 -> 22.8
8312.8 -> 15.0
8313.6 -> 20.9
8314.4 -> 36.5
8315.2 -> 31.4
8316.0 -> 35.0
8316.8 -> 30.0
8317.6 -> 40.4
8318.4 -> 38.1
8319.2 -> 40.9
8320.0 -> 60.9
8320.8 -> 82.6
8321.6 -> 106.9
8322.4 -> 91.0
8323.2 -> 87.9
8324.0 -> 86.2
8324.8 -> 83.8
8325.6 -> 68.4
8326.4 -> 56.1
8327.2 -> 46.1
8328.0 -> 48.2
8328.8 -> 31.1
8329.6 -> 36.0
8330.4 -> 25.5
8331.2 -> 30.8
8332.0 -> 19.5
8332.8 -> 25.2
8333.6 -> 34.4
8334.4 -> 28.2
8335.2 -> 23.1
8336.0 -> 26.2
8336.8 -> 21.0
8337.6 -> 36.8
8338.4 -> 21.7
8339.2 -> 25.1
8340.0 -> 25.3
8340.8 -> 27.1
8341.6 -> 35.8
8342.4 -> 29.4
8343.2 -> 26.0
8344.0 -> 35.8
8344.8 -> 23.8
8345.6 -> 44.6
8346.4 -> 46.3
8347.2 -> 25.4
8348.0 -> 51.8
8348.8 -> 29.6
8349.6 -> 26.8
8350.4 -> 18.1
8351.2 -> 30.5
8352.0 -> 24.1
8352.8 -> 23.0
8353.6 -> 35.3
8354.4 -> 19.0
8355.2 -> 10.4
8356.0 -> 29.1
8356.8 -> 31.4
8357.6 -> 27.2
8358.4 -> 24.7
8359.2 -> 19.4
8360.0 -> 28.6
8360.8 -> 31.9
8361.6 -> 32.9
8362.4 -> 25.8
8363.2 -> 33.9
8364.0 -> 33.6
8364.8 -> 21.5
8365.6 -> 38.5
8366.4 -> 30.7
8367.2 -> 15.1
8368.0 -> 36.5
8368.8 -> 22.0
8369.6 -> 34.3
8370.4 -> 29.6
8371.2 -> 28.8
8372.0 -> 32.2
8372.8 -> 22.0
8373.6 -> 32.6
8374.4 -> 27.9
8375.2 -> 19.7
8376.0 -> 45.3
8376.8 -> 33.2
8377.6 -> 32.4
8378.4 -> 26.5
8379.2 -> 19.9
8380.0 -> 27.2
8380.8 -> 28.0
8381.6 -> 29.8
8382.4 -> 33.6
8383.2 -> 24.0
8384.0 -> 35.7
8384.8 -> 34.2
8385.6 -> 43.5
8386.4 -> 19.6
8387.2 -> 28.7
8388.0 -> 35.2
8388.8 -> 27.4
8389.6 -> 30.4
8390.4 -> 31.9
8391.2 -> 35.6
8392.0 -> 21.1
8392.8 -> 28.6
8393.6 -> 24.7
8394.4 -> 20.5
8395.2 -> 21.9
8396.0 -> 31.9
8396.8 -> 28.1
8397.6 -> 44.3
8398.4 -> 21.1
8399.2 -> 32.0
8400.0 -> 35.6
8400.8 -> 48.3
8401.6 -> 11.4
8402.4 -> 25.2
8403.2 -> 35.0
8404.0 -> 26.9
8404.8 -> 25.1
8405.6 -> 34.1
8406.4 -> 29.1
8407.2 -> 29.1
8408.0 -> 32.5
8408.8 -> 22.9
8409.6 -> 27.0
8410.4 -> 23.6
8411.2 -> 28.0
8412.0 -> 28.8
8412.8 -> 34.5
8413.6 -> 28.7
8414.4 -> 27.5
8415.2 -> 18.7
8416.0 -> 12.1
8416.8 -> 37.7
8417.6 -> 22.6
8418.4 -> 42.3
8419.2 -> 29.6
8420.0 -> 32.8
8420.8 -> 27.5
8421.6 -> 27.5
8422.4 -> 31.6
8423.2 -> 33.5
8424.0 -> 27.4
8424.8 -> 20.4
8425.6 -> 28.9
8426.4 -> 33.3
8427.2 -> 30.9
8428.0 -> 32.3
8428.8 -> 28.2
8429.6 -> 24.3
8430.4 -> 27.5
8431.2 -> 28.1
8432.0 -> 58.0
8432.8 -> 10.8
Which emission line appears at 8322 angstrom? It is [N II] 6583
